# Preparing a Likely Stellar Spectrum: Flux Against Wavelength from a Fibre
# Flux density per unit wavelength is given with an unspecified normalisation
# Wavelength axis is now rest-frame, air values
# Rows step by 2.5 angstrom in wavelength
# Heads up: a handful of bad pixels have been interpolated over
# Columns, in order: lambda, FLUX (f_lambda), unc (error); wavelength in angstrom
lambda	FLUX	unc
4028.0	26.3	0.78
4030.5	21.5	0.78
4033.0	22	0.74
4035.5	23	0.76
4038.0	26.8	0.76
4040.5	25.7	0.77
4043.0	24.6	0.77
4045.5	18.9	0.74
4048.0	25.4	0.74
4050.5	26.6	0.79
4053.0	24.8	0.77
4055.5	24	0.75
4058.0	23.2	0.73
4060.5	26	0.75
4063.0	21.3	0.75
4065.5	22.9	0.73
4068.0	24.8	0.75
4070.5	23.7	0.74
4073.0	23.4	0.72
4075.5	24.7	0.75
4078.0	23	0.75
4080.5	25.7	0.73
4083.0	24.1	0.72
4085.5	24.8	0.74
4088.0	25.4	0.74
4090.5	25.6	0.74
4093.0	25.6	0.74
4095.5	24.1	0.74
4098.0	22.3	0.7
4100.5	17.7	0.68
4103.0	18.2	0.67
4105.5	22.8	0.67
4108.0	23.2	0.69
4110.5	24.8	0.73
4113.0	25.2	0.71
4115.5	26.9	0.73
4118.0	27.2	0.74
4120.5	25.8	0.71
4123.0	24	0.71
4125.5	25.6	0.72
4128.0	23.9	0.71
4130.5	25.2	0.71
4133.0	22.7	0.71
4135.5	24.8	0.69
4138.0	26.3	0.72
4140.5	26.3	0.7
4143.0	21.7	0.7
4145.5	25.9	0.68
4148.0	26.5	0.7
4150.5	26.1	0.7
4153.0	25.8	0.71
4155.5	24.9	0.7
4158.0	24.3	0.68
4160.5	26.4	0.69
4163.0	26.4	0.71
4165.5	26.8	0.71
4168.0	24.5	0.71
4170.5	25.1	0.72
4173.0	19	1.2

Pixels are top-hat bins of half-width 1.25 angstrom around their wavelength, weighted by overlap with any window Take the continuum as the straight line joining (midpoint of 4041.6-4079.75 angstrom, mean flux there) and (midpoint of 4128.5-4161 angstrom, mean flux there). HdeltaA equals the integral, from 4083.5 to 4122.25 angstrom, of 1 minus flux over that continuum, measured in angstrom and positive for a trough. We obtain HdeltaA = 0.8 angstrom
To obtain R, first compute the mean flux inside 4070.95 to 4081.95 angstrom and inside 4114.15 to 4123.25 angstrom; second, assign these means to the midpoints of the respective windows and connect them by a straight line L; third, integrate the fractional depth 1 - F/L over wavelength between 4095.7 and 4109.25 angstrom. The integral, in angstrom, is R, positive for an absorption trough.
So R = 2.3 angstrom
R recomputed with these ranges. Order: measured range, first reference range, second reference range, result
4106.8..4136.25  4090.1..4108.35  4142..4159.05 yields -1.9 angstrom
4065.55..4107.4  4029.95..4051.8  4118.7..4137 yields 1.4 angstrom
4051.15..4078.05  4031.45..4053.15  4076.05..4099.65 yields 0.4 angstrom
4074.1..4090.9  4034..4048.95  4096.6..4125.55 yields -0.7 angstrom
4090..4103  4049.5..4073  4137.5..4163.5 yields 1.1 angstrom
